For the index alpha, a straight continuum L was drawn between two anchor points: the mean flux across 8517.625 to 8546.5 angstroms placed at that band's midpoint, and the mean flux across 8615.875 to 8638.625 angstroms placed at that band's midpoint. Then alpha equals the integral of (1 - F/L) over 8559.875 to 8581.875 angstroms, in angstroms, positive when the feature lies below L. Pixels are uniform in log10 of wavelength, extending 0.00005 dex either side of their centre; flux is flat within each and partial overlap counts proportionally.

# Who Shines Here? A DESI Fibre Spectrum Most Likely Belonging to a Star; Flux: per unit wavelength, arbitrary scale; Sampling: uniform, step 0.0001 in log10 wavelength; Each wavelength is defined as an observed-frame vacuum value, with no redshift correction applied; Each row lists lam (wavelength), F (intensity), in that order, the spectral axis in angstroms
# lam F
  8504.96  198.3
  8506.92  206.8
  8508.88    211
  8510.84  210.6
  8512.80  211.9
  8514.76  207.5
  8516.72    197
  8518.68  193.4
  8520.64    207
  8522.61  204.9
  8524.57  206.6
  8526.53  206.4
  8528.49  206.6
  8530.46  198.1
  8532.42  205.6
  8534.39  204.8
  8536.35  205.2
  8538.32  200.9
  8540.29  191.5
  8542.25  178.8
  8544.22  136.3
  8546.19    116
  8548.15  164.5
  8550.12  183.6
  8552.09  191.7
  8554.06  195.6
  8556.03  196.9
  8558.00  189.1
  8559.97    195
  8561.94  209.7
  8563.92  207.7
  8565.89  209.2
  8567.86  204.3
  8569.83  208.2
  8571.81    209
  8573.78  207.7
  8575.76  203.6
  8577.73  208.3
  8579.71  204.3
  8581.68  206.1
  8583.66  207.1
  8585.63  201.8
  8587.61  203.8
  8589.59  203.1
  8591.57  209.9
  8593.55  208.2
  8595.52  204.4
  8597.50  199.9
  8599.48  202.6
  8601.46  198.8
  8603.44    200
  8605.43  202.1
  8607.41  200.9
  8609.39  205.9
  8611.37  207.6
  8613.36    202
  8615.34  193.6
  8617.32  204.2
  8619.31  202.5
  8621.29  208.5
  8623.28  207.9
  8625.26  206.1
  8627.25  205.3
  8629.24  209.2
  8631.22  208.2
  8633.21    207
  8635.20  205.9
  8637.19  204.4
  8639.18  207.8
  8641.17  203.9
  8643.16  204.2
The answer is -0.9 angstroms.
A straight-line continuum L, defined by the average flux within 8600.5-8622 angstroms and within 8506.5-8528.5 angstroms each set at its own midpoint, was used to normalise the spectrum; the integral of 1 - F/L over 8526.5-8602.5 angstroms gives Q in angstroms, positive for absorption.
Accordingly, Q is 2.6 angstroms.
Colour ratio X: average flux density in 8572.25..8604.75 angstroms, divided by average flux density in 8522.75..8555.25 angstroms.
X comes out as 1.09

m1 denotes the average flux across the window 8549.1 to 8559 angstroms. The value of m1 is 191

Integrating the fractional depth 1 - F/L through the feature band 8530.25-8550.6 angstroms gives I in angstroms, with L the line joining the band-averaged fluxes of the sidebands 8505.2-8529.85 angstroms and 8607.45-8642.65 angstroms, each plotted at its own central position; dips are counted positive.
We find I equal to 2.54 angstroms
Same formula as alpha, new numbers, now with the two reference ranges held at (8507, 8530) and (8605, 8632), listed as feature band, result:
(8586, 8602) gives 0.1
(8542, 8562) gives 2.8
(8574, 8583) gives 0.0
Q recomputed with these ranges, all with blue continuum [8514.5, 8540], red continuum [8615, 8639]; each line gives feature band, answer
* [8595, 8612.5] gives 0.2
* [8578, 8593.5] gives -0.1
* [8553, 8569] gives 0.2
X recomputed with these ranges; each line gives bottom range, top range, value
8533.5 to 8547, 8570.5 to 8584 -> 1.17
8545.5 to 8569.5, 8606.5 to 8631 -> 1.08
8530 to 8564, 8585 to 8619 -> 1.09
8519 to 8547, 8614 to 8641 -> 1.07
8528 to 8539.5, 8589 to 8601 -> 1.01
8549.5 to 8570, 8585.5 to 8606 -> 1.02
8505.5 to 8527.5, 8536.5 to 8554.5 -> 0.85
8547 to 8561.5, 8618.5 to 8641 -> 1.10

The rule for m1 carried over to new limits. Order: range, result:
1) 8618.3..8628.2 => 206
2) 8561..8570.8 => 208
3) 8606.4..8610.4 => 204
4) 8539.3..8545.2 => 169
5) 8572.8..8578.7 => 207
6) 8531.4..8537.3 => 205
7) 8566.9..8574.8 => 207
